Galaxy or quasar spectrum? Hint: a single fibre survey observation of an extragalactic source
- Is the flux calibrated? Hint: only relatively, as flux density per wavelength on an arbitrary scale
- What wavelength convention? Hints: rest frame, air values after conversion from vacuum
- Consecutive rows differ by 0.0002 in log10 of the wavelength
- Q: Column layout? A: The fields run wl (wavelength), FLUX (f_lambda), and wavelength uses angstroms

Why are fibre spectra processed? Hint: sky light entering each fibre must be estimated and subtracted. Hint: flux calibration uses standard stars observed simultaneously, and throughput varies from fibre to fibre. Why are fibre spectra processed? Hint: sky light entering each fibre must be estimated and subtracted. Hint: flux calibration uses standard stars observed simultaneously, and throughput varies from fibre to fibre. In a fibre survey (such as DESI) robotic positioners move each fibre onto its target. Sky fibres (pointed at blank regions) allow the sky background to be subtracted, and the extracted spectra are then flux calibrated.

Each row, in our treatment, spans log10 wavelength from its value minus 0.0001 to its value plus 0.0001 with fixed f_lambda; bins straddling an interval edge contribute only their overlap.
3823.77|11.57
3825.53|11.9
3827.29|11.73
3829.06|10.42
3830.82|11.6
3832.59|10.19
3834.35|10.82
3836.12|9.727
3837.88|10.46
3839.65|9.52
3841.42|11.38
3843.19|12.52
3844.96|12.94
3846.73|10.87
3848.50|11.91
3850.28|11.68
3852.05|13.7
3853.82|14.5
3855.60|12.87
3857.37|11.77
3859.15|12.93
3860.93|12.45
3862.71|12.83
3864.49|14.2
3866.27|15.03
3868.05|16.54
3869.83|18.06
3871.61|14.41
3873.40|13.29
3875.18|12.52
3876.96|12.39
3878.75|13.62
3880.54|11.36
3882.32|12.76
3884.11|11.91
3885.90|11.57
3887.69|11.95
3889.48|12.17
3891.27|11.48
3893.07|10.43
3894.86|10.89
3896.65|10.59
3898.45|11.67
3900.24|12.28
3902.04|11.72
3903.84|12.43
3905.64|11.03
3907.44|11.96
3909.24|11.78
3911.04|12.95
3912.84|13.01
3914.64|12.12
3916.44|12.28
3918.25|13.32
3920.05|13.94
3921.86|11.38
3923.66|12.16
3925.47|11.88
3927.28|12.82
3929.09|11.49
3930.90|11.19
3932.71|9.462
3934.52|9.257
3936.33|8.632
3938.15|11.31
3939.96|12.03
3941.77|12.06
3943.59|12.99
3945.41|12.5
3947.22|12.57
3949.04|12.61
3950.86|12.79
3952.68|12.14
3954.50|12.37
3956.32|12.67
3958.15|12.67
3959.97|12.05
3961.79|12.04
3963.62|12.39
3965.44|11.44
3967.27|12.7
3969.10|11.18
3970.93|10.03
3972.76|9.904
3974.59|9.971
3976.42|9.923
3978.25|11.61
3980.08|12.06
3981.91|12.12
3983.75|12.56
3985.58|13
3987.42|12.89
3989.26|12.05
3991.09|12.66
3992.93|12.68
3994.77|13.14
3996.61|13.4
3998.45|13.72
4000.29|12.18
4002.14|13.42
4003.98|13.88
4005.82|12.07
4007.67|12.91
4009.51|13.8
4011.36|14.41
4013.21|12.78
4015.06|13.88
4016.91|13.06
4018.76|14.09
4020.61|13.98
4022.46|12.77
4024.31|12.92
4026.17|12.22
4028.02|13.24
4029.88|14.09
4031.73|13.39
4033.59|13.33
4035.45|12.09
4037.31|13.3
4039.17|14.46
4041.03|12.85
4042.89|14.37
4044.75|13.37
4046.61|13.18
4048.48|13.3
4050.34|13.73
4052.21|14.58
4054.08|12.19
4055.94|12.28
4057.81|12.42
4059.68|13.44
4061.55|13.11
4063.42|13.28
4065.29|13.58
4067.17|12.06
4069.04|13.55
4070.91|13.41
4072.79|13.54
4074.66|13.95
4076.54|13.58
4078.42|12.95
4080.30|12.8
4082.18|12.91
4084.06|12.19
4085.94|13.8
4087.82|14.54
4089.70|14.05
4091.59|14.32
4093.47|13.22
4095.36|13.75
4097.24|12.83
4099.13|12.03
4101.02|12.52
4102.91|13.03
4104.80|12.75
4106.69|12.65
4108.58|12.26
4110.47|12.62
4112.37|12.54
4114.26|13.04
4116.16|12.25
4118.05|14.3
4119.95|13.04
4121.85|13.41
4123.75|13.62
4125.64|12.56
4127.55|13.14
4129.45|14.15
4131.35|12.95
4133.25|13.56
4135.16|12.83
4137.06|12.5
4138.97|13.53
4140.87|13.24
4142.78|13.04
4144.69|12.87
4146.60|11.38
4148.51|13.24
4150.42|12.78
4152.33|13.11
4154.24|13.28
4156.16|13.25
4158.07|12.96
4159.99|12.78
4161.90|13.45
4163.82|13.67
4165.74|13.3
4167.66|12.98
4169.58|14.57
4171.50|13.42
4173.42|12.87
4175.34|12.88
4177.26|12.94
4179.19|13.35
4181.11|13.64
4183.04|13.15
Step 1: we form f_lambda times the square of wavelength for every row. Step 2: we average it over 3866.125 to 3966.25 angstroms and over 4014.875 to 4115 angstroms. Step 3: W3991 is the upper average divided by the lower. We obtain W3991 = 1.16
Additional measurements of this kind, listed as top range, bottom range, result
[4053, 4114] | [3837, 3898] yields 1.16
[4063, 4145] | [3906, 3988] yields 1.20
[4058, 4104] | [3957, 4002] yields 1.16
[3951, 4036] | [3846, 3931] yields 1.06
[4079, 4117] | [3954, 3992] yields 1.17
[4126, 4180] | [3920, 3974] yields 1.24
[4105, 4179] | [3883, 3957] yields 1.23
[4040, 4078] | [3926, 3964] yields 1.19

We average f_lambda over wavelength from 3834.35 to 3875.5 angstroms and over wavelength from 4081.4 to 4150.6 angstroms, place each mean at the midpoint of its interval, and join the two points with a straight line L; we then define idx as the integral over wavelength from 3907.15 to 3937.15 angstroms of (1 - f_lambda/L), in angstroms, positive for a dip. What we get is 2.7 angstroms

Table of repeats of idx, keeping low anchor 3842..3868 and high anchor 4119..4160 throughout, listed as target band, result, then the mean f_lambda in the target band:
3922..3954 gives 3.33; 11.6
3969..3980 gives 2.12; 10.5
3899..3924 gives 1.32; 12.3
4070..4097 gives -0.91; 13.5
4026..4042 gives -0.30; 13.3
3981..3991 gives 0.37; 12.5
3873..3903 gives 2.51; 11.9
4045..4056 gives -0.22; 13.3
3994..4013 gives -0.38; 13.3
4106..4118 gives 0.33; 12.7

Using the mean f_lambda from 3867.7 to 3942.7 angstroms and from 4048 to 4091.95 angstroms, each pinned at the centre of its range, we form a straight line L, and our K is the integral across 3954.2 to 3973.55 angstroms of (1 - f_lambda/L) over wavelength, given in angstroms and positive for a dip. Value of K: 1.2 angstroms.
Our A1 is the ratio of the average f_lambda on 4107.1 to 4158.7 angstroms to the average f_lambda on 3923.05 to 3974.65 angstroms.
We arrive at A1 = 1.12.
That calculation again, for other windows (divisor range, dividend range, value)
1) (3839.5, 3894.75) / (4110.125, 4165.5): 1.02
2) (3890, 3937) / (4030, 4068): 1.14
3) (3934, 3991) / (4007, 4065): 1.13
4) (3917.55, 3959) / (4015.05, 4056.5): 1.12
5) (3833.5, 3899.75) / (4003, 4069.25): 1.07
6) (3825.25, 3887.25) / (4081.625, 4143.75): 1.05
